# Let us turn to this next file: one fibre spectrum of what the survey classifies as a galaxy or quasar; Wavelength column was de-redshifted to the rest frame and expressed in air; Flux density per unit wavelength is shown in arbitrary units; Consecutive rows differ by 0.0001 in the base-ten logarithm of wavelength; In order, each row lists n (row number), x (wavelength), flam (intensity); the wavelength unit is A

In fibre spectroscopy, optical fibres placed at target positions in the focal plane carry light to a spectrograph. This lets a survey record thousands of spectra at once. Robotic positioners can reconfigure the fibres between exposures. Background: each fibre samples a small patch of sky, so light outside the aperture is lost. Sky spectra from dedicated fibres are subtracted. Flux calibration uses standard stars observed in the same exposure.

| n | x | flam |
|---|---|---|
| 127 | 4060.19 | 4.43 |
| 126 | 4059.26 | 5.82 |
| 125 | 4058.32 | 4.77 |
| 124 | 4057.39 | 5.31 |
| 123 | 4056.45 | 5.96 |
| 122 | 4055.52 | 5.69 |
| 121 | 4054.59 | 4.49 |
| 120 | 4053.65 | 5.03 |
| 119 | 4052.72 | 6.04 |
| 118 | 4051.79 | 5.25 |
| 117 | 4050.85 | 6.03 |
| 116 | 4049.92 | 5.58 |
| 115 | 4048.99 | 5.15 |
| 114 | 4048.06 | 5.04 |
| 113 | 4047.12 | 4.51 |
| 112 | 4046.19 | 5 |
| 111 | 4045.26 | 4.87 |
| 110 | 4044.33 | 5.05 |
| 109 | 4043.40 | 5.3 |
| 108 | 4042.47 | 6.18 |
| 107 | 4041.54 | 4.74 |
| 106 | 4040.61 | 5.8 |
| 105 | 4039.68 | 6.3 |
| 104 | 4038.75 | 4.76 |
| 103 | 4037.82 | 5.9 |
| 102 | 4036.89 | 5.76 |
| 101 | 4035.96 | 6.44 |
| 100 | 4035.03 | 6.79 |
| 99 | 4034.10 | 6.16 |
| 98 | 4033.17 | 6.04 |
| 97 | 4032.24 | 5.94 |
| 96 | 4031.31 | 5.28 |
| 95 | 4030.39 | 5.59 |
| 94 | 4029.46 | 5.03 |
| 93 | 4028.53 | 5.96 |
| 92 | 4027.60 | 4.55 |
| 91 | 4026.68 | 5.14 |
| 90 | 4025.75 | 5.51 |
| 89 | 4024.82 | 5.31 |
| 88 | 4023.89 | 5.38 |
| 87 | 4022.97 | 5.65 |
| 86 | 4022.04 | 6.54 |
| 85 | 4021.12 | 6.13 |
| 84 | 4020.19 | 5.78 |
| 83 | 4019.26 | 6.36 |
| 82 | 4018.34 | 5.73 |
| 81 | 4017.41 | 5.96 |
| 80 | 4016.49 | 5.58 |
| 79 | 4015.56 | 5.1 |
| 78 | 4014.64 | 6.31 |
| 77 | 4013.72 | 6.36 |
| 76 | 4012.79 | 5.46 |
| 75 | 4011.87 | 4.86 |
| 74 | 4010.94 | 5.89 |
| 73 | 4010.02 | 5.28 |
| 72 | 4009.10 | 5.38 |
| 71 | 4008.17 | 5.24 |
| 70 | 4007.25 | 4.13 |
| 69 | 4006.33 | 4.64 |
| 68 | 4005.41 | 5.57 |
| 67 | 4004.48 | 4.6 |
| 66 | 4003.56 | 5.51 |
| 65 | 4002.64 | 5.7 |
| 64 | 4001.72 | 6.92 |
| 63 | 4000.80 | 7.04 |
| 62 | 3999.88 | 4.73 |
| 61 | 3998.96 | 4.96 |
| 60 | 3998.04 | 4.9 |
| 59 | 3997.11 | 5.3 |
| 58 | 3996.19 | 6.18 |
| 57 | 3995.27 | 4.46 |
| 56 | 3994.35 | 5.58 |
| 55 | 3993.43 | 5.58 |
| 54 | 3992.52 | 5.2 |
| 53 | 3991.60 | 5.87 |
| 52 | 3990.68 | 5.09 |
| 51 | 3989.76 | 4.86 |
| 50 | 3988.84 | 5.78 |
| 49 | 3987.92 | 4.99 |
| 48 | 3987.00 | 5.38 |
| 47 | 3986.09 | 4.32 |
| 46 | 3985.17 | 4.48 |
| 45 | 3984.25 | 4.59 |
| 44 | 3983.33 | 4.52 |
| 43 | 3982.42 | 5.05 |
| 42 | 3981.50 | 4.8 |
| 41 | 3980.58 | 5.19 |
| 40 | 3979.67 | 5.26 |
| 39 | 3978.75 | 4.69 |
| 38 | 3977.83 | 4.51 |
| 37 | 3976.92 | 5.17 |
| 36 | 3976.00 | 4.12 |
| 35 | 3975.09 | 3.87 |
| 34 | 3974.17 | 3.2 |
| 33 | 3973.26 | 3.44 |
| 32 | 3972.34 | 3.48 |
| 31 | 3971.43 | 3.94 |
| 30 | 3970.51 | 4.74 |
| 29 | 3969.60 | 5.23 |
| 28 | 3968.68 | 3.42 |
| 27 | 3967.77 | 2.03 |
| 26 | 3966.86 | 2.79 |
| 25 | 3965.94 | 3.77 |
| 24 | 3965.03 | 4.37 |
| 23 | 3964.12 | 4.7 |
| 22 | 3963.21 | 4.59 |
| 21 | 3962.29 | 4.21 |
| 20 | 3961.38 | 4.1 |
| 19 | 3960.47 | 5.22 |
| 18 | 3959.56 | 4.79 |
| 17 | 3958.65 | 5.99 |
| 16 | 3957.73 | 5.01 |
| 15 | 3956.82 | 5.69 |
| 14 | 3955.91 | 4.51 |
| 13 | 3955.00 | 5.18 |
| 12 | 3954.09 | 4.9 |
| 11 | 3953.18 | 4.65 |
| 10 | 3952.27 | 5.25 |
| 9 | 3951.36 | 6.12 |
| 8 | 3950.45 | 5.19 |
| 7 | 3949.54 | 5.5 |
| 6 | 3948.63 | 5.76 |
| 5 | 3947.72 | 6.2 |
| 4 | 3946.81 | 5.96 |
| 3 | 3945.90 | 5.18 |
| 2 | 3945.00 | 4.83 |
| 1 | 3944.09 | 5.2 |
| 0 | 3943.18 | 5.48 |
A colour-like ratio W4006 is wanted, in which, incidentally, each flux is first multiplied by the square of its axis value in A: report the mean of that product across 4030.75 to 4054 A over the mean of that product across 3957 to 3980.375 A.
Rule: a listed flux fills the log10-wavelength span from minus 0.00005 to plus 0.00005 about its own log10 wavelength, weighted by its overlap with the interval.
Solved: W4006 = 1.34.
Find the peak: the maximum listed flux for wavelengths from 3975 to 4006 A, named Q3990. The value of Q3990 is 7.04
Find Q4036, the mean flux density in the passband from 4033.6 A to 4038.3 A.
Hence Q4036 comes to 6.2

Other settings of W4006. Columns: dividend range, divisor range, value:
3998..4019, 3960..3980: 1.36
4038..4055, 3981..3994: 1.08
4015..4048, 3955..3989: 1.29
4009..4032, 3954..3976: 1.35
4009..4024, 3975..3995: 1.18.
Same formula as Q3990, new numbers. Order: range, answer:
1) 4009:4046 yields 6.79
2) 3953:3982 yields 5.99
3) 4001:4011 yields 6.92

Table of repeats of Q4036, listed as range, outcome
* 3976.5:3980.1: 4.9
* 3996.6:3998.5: 5.1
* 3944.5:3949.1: 5.59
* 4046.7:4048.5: 4.76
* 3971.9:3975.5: 3.49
